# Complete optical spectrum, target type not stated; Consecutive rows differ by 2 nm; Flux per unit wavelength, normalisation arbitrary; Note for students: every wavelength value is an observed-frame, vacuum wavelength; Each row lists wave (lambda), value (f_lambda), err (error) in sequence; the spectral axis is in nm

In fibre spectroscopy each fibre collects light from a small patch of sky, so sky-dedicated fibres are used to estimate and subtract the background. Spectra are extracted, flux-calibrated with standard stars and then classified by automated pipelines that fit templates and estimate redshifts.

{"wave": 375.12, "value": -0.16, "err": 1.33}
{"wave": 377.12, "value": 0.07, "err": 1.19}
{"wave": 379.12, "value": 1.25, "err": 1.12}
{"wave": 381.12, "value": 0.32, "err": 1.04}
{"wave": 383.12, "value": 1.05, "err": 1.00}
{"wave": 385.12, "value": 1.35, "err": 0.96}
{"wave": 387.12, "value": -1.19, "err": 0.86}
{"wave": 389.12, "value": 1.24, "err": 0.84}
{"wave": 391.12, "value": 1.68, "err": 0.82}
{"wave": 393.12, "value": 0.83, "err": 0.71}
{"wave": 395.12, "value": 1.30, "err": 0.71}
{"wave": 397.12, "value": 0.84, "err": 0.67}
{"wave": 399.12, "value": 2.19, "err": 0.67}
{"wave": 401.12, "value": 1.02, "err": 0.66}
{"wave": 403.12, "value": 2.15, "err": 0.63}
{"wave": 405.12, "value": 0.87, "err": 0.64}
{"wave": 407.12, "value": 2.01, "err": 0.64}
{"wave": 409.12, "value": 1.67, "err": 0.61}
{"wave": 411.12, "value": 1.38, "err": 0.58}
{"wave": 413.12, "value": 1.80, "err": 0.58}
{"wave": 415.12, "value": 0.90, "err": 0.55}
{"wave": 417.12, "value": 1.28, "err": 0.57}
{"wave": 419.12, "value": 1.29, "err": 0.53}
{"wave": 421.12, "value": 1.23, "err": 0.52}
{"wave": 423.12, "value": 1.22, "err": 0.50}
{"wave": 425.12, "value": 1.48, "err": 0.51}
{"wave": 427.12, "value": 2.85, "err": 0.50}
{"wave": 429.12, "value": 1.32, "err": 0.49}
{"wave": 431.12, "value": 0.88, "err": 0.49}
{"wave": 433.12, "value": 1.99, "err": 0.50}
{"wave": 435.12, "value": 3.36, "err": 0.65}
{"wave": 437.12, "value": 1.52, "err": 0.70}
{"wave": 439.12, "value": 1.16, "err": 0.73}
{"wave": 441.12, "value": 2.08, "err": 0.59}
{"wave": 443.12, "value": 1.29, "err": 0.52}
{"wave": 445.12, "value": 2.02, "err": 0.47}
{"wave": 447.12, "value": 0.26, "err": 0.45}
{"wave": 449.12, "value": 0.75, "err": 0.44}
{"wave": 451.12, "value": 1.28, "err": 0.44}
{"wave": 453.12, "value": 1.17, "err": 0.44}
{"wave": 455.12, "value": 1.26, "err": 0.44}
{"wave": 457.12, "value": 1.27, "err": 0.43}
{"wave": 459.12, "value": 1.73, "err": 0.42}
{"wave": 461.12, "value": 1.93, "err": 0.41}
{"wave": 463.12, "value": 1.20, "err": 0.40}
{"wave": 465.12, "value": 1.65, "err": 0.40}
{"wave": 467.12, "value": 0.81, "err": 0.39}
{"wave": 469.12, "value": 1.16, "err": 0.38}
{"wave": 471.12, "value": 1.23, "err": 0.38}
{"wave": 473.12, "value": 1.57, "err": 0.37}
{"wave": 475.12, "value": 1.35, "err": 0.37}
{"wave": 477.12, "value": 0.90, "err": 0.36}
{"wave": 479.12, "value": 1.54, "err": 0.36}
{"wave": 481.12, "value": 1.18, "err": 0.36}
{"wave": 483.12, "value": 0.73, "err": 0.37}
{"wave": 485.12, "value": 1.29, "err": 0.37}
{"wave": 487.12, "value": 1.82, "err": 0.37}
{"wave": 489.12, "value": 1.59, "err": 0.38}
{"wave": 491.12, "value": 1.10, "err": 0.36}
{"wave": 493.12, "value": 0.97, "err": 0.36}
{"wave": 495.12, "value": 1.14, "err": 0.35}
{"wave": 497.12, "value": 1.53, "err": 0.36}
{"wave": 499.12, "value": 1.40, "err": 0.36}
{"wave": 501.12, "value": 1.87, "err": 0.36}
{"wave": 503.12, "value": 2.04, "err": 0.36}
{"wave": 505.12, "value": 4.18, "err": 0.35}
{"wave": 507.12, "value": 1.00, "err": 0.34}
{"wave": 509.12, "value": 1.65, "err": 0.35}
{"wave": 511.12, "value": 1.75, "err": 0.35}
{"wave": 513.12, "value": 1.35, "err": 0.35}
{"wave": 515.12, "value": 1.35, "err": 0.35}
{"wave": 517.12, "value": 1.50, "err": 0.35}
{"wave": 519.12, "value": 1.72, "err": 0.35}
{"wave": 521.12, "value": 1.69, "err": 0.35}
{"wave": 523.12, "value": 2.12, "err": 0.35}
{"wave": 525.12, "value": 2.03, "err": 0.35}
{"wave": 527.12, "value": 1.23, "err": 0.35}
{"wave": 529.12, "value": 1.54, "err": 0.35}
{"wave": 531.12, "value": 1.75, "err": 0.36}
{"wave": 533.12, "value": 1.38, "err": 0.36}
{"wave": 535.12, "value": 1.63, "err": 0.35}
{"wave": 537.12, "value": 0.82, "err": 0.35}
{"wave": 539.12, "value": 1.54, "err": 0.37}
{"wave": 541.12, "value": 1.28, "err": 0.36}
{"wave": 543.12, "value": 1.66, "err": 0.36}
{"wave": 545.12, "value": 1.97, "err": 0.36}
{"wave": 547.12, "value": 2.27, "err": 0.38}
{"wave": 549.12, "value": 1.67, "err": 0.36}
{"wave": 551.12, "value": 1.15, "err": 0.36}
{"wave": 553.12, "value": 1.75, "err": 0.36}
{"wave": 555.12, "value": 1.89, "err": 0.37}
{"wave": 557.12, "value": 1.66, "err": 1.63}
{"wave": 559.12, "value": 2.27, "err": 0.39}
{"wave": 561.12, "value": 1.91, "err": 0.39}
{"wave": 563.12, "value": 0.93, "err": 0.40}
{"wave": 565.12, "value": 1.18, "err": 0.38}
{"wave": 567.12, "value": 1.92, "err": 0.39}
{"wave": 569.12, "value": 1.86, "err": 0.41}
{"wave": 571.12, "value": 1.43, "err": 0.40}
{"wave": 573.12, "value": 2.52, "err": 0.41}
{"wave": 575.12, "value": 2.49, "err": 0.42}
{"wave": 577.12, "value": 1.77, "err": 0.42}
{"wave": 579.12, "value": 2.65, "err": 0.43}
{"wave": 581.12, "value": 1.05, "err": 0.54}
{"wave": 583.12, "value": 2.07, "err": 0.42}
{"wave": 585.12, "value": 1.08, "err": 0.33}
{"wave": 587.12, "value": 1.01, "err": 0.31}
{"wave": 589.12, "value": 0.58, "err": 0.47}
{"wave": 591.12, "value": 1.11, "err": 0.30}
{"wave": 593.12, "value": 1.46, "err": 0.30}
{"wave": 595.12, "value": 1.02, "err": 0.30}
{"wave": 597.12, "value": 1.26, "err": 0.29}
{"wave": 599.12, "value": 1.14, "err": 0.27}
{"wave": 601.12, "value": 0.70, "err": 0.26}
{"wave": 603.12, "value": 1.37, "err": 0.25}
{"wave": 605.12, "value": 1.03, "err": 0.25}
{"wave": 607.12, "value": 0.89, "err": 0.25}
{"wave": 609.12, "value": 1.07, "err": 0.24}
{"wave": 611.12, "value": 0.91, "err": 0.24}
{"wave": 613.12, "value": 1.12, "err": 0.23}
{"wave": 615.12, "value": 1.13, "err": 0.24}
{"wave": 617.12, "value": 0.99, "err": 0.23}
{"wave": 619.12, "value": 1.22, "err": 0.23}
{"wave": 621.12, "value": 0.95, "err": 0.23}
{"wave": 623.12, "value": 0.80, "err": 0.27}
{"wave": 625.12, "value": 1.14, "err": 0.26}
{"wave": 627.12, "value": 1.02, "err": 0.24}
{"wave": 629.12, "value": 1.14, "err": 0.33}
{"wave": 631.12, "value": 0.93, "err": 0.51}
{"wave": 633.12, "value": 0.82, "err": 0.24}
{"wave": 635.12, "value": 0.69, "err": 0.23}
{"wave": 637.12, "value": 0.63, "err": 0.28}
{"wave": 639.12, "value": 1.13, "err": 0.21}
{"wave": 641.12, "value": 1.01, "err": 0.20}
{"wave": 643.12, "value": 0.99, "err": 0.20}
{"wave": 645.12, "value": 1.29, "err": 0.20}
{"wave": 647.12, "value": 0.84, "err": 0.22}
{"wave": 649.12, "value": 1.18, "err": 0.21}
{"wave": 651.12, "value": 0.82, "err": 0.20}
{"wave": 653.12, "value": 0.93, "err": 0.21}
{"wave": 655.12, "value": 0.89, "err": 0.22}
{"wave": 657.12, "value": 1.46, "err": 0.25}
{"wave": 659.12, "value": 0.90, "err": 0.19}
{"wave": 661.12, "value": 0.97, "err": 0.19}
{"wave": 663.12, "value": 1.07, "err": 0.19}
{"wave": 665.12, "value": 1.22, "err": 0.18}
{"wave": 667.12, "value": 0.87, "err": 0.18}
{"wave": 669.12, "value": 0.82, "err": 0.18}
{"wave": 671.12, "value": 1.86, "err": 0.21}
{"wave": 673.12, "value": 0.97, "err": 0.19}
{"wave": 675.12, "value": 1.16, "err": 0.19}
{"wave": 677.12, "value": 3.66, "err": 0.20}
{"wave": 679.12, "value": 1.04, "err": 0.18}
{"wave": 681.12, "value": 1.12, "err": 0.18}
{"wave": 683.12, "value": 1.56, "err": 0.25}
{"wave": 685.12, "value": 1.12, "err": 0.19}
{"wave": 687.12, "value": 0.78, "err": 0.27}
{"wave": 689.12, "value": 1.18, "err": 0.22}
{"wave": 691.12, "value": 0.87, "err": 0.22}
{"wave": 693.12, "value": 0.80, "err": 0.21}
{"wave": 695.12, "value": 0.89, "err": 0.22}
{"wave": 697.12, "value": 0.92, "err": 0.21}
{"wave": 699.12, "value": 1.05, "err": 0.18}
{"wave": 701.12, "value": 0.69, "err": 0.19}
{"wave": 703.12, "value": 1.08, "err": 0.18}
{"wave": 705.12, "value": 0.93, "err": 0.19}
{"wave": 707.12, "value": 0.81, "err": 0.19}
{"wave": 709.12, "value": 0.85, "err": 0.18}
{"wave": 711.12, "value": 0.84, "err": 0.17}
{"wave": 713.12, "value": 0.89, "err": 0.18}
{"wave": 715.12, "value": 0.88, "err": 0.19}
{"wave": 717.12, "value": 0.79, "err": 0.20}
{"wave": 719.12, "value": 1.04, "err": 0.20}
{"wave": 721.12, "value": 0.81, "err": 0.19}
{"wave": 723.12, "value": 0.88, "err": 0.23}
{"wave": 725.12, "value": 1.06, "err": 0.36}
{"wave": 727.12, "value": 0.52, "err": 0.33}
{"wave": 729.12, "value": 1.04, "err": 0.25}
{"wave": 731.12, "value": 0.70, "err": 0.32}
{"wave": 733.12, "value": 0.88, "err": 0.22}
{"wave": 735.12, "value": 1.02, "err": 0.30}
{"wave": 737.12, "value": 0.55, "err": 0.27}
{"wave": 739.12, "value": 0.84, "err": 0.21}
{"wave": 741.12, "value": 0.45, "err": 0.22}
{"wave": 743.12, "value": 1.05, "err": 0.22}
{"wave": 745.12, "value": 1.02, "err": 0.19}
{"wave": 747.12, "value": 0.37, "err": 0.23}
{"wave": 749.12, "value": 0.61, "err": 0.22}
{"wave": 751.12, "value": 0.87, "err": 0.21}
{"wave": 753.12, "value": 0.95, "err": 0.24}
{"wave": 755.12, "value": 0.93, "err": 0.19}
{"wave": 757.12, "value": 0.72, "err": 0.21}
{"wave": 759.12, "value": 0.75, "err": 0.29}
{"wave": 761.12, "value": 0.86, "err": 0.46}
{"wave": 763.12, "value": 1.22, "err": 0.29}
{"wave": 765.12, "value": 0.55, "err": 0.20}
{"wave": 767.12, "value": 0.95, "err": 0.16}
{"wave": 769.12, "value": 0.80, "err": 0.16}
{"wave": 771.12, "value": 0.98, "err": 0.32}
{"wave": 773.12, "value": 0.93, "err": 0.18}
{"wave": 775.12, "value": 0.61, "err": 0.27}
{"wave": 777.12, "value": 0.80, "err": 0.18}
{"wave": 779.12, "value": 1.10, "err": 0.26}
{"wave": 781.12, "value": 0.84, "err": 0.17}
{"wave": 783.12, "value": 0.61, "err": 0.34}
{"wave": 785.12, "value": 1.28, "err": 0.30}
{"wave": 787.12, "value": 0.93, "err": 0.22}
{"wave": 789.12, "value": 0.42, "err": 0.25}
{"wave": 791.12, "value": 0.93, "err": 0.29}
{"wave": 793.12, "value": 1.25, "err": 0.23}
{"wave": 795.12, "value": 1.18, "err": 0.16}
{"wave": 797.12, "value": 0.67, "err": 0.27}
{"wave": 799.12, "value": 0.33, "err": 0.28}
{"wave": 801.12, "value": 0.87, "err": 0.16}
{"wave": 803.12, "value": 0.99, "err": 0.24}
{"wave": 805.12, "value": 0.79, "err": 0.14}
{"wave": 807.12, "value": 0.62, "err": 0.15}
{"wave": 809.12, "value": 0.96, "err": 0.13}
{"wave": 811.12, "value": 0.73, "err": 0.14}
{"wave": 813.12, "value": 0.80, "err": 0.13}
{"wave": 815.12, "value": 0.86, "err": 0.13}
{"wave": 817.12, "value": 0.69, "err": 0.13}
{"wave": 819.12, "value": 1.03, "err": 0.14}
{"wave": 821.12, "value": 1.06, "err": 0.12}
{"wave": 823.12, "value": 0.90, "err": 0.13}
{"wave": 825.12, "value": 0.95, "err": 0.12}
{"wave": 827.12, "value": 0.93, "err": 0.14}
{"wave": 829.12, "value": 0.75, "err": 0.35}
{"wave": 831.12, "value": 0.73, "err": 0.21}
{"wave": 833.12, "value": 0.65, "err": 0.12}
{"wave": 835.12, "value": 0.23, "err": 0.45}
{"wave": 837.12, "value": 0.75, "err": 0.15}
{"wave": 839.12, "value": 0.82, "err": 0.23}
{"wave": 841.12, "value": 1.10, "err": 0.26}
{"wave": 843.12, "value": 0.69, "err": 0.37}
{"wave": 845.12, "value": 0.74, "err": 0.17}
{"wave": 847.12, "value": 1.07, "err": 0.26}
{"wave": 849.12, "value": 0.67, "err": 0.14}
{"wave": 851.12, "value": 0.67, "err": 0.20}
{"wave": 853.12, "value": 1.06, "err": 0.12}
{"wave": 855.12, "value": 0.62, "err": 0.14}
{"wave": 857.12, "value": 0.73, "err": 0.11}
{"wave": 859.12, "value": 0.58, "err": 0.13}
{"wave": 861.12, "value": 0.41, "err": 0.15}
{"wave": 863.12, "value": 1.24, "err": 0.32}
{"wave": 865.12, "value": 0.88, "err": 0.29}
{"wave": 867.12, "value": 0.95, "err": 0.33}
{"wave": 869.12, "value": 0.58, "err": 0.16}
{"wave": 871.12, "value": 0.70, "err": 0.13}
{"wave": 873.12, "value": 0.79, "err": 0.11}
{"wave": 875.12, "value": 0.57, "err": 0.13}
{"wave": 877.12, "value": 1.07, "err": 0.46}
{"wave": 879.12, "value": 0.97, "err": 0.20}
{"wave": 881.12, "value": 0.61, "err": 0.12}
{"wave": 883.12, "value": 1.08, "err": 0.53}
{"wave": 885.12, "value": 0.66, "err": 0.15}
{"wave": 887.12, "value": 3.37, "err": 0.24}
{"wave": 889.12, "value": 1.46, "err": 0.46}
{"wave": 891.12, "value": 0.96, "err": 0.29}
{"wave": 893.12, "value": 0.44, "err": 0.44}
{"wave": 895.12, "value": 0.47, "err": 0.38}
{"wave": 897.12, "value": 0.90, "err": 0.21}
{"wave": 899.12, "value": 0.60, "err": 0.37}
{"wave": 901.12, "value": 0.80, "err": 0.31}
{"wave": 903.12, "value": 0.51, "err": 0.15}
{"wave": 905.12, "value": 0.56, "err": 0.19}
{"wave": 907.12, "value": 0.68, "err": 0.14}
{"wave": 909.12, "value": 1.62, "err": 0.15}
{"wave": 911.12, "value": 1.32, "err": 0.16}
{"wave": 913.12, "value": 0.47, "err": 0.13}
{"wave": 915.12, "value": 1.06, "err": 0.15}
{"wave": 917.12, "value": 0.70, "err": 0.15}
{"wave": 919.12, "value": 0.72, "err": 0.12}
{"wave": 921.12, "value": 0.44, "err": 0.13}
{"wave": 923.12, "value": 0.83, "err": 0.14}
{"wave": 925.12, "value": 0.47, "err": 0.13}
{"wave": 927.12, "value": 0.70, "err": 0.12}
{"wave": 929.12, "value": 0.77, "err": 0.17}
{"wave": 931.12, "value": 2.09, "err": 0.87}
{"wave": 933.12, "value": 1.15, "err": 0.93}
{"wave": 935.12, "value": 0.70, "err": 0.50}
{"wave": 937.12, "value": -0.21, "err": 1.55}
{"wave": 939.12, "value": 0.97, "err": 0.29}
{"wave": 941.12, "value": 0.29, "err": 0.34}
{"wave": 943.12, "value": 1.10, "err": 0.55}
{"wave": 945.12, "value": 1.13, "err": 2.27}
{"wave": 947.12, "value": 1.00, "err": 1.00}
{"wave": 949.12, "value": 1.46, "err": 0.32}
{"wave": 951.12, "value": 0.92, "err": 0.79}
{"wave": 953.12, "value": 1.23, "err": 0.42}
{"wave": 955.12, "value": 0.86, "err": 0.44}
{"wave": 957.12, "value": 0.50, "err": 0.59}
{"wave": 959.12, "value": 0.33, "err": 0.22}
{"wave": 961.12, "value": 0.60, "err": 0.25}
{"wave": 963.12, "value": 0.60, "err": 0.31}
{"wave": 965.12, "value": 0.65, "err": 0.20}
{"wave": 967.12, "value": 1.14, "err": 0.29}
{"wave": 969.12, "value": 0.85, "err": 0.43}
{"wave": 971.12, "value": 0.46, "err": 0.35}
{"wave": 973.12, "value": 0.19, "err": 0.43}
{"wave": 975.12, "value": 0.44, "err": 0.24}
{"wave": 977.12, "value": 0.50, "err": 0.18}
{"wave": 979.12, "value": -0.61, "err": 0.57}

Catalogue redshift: 0.35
